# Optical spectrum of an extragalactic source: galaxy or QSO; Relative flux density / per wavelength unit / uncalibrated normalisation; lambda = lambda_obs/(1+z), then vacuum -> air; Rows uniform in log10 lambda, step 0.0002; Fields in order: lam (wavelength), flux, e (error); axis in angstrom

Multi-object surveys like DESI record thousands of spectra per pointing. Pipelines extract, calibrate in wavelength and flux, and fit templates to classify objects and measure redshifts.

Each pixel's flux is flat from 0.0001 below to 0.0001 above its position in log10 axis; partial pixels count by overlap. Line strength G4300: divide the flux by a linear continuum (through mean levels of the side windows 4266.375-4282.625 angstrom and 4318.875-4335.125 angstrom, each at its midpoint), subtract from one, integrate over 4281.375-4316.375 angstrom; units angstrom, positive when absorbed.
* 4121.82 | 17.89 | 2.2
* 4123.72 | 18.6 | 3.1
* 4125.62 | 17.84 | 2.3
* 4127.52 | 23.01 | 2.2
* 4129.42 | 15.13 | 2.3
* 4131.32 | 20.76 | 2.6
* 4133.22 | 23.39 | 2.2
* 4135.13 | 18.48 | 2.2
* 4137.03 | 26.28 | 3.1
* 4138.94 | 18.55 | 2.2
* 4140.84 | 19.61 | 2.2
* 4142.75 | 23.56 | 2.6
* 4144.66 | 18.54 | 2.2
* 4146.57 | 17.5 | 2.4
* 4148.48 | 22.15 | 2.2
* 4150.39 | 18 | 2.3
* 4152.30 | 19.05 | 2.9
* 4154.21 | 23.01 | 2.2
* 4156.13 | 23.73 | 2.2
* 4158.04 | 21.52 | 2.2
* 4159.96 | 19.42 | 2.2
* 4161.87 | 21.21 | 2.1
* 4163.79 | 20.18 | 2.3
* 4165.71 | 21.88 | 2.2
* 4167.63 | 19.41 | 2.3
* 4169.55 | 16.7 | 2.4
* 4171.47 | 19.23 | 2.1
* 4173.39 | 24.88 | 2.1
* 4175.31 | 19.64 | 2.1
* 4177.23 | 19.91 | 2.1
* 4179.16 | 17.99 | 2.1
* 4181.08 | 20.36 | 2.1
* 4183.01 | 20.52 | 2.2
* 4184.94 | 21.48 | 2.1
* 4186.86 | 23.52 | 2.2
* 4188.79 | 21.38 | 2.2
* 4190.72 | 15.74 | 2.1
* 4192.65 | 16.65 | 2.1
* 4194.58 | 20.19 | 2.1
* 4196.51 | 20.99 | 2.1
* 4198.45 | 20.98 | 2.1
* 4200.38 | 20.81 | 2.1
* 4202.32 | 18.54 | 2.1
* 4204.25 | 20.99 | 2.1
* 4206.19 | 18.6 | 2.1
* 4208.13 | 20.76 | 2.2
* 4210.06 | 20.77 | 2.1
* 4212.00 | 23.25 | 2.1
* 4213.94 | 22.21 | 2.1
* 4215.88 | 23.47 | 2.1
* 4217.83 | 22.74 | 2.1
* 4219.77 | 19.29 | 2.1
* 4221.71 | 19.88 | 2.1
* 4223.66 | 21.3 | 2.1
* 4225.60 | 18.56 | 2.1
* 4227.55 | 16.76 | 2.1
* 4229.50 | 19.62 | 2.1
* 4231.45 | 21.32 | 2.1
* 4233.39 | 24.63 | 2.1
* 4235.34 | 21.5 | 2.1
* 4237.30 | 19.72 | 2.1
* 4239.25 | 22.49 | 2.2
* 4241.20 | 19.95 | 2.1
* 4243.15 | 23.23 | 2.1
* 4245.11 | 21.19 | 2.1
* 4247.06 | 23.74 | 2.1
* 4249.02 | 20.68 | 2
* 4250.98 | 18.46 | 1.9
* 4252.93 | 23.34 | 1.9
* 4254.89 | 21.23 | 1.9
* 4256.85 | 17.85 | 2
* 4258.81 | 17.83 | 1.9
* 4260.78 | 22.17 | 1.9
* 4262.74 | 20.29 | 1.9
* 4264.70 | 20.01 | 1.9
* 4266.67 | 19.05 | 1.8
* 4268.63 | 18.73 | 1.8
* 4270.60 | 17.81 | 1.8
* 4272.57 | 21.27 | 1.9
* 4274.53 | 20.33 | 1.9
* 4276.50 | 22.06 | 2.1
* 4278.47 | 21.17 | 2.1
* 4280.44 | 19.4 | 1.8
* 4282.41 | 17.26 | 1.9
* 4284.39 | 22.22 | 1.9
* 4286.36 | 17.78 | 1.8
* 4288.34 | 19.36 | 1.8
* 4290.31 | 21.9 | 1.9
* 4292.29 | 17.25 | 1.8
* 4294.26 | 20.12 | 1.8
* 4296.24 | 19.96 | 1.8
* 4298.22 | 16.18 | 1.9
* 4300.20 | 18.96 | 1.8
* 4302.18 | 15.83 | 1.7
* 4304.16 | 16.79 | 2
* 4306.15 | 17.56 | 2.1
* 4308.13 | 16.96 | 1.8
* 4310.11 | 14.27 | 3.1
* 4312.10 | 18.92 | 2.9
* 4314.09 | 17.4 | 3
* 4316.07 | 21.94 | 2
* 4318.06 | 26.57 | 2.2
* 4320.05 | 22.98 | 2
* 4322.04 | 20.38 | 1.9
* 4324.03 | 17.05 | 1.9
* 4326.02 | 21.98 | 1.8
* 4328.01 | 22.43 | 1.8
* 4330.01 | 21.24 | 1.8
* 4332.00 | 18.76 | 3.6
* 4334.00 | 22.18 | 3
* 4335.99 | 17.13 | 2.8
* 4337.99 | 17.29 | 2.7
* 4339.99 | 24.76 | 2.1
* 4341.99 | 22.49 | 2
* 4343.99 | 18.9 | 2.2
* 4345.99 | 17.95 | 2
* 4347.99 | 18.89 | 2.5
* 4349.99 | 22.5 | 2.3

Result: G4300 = 3.5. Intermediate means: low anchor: 19.8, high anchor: 20.9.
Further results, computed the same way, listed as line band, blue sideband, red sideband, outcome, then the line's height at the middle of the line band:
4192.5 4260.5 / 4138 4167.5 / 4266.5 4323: -2.9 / 19.9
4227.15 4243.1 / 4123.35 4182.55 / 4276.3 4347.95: -0.9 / 19.9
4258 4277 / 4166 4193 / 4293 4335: -0.3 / 19.6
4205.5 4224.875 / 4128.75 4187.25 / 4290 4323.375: -1.3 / 19.9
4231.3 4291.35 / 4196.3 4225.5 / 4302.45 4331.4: -0.8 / 20.3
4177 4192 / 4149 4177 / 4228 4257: 0.5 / 20.8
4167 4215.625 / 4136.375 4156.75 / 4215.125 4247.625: 1.6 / 20.9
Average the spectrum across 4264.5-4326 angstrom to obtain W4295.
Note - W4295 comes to 19.3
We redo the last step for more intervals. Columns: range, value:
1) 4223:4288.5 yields 20.4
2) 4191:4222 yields 20.5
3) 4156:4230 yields 20.4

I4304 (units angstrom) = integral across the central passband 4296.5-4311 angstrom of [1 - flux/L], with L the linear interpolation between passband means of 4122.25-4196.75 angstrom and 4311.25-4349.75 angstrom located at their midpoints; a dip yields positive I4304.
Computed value 2.6 angstrom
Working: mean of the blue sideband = 20.2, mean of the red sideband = 20.5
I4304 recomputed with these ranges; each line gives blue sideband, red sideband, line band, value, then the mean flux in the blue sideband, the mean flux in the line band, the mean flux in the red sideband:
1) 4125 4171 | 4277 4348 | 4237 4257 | -1.4 angstrom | 20.4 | 21.3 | 19.5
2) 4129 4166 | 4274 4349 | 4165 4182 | 0.4 angstrom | 20.7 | 20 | 19.6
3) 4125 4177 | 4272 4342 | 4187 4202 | 0.4 angstrom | 20.5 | 19.7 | 19.7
